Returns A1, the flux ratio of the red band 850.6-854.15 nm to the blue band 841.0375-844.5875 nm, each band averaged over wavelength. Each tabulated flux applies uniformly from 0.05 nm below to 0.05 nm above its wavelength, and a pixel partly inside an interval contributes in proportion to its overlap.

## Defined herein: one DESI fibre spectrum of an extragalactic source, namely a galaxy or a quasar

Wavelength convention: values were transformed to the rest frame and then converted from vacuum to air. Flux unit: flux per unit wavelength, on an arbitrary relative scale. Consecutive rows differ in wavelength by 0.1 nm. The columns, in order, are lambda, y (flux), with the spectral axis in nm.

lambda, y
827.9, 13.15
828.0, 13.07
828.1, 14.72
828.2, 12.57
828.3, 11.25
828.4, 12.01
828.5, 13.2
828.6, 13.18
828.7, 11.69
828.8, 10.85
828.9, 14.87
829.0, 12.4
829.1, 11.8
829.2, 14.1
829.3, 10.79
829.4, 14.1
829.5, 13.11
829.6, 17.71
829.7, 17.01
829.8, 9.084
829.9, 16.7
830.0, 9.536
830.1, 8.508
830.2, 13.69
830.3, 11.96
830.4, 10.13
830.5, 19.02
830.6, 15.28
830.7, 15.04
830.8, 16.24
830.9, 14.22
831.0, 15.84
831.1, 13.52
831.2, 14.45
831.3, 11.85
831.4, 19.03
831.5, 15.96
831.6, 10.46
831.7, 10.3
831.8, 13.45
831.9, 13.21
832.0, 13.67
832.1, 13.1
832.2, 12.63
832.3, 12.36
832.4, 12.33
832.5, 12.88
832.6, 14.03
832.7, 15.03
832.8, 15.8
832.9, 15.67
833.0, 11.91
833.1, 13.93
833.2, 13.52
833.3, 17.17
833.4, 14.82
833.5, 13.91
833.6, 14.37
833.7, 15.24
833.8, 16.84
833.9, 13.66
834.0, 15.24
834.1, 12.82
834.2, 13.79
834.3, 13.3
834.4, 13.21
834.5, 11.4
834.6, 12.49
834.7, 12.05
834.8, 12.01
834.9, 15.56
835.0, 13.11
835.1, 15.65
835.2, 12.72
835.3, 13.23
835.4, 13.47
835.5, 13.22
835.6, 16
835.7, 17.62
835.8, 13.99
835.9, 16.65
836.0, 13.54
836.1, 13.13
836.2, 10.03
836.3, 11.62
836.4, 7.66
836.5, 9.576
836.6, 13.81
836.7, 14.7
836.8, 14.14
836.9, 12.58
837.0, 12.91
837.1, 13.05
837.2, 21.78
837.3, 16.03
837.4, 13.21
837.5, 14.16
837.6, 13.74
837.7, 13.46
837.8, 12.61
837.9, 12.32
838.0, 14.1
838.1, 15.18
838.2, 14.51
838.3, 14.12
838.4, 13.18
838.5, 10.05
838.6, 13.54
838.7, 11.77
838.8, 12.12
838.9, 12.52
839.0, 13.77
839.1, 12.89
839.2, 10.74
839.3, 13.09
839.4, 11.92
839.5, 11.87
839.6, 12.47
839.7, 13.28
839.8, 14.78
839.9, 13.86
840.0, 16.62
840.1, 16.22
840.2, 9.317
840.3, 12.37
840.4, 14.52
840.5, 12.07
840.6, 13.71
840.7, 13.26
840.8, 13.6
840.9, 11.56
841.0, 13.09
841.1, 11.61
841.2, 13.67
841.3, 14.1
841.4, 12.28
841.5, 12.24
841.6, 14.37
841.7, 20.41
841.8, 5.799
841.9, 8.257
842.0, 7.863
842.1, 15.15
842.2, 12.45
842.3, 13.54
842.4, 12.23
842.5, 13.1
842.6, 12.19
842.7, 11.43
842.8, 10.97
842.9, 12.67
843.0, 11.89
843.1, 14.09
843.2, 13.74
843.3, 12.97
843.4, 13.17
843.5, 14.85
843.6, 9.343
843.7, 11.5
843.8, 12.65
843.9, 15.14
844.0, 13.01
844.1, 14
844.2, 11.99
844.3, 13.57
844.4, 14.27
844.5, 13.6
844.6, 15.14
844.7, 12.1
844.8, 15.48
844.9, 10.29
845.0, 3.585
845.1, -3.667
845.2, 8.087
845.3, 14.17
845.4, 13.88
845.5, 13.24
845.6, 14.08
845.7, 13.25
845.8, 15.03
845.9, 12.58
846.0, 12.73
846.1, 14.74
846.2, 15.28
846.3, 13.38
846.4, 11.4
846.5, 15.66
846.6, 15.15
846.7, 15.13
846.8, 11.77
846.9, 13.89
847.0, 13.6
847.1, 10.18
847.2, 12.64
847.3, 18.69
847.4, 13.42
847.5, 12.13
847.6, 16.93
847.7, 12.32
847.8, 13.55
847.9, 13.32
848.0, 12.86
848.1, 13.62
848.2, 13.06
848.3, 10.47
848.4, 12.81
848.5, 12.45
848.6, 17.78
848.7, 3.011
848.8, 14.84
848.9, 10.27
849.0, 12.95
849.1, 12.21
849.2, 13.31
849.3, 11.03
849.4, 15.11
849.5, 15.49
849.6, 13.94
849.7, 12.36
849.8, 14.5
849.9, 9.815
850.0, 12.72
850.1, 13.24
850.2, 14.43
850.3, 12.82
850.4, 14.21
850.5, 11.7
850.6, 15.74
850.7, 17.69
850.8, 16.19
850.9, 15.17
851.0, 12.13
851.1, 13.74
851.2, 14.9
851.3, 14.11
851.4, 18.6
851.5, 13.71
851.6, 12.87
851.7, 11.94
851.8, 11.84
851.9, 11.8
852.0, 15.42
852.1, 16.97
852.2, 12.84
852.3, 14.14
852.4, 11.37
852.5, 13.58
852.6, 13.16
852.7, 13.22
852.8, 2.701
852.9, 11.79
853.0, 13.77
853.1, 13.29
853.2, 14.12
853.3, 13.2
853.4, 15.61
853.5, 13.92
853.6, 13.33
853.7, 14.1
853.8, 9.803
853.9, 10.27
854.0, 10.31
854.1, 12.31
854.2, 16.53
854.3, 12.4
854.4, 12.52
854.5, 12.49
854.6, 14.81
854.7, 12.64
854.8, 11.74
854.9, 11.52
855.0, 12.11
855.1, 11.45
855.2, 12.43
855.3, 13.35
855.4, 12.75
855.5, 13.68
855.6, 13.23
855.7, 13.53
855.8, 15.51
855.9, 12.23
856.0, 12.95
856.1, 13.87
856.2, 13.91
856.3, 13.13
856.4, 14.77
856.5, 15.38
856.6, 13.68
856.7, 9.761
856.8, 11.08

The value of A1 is 1.05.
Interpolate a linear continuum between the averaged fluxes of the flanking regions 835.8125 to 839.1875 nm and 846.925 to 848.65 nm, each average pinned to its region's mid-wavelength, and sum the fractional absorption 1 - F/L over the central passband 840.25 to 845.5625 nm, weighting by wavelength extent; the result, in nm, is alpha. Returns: 0.44 nm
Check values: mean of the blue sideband 13.3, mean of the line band 12.3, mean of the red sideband 13.5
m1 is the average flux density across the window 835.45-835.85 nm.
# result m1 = 15.2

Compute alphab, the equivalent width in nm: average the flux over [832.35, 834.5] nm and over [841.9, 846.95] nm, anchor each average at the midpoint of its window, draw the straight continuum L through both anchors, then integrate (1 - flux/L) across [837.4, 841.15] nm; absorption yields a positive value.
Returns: 0.06 nm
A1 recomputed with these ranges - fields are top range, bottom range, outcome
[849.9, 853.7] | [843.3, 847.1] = 1.07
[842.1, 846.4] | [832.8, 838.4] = 0.90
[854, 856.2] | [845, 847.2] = 1.05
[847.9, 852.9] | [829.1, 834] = 0.95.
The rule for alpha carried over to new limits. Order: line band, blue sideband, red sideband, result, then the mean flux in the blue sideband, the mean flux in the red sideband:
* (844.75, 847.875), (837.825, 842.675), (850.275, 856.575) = 0.09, 12.9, 13.3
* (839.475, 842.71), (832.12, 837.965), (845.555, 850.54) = 0.16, 13.8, 13.2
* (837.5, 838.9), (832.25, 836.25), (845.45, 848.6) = 0.07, 13.9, 13.6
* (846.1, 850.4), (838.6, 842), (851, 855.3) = -0.11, 12.8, 12.9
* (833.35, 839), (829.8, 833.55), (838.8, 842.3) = -0.14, 13.8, 12.8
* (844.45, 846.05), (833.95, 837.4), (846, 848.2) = 0.26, 13.6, 13.8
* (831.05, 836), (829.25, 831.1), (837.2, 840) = -0.12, 13.8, 13.4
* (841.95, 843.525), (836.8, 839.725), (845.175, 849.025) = 0.08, 13.4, 13.2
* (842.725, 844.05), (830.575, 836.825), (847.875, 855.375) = 0.06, 13.8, 13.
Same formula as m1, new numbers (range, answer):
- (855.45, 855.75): 13.5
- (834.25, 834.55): 12.6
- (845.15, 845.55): 12.3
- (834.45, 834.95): 12.7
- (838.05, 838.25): 14.8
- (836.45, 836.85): 13.1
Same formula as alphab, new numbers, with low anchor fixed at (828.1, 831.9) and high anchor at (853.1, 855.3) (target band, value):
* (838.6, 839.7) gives 0.062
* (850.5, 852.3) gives -0.214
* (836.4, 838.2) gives -0.082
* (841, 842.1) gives 0.071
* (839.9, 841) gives -0.018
